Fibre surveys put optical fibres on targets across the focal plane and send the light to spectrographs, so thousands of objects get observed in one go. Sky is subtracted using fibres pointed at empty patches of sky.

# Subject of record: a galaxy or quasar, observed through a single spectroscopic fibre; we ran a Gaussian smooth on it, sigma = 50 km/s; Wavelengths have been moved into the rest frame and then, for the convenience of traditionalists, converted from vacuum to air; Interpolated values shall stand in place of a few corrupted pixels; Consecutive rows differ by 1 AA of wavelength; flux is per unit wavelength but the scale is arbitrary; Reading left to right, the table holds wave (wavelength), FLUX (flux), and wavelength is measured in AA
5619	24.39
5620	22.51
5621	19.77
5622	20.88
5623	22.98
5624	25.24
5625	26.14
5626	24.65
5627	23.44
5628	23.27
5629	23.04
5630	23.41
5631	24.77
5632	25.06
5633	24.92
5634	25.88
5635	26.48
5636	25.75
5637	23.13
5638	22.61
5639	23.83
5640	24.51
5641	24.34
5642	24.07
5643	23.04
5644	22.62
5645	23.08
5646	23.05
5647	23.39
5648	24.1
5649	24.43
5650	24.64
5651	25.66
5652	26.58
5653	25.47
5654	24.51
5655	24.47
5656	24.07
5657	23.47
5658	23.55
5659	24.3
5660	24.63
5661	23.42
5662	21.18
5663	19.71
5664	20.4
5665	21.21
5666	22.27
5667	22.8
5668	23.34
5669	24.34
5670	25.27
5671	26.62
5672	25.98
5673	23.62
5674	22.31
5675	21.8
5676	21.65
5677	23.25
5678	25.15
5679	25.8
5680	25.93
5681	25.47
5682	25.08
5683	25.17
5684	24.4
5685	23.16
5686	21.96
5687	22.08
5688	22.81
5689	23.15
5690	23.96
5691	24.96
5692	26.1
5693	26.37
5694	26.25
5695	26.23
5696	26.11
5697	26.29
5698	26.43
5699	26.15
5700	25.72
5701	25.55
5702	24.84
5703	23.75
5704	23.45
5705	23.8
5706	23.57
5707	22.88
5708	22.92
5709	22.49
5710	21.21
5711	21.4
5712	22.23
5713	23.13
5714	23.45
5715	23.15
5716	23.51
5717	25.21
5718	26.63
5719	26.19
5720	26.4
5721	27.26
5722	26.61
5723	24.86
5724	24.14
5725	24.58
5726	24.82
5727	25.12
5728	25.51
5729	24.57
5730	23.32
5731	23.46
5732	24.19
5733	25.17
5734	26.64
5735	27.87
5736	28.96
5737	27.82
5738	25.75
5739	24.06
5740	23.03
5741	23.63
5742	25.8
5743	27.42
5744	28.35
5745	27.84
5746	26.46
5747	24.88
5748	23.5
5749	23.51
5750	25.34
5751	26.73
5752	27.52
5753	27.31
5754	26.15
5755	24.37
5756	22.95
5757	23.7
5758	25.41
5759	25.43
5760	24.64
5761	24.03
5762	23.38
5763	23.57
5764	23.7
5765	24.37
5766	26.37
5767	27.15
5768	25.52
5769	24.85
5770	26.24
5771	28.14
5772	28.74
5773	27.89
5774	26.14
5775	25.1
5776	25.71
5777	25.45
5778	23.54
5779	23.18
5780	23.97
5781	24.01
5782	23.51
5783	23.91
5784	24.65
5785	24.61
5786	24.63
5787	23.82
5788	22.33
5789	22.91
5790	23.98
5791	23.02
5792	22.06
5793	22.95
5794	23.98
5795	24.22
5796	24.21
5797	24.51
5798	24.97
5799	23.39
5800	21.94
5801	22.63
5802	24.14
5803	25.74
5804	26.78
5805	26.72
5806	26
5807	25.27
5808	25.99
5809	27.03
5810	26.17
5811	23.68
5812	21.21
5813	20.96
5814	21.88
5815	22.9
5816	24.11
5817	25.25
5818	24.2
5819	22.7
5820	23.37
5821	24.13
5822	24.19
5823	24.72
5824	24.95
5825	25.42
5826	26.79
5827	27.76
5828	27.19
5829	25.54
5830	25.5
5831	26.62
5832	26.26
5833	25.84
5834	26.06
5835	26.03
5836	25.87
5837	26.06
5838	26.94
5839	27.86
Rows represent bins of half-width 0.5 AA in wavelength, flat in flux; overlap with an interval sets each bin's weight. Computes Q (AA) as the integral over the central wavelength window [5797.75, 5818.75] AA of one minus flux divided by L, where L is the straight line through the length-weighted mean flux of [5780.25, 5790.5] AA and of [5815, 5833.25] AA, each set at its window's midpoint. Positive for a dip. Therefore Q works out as 0.3 AA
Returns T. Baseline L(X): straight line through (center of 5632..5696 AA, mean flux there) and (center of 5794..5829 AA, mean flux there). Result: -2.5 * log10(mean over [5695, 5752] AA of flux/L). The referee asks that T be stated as -0.032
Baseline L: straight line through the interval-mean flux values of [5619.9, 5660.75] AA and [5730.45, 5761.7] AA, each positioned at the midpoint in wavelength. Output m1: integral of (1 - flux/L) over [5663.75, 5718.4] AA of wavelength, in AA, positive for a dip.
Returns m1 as 1.54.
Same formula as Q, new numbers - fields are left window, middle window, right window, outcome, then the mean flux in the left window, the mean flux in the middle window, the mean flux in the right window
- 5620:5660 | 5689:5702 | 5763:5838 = -0.7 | 24.1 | 25.7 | 24.8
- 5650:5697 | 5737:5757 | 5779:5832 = -1.1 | 24.1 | 25.5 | 24.4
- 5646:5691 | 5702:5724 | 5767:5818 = 0.0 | 23.8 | 24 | 24.5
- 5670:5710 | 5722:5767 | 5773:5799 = -1.9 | 24.4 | 25.3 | 24.1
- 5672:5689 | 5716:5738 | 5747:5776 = -0.8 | 23.8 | 25.6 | 25.4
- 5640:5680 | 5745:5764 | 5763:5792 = -0.3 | 23.7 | 25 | 24.8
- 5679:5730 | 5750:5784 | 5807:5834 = -0.7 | 24.5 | 25.2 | 24.8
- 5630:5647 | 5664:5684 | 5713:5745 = 0.5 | 24.1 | 24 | 25.4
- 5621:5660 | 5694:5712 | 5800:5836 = 0.1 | 24.1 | 24.3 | 24.9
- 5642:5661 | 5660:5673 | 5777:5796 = 0.5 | 24.1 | 23.1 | 23.7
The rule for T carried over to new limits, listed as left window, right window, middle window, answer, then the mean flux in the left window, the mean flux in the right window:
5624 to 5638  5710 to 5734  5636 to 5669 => 0.05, 24.6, 24.5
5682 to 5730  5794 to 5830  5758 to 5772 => -0.03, 24.5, 24.6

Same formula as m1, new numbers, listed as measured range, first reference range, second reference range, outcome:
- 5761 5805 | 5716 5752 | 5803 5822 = 0.47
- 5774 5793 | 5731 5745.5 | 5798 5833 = 1.03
